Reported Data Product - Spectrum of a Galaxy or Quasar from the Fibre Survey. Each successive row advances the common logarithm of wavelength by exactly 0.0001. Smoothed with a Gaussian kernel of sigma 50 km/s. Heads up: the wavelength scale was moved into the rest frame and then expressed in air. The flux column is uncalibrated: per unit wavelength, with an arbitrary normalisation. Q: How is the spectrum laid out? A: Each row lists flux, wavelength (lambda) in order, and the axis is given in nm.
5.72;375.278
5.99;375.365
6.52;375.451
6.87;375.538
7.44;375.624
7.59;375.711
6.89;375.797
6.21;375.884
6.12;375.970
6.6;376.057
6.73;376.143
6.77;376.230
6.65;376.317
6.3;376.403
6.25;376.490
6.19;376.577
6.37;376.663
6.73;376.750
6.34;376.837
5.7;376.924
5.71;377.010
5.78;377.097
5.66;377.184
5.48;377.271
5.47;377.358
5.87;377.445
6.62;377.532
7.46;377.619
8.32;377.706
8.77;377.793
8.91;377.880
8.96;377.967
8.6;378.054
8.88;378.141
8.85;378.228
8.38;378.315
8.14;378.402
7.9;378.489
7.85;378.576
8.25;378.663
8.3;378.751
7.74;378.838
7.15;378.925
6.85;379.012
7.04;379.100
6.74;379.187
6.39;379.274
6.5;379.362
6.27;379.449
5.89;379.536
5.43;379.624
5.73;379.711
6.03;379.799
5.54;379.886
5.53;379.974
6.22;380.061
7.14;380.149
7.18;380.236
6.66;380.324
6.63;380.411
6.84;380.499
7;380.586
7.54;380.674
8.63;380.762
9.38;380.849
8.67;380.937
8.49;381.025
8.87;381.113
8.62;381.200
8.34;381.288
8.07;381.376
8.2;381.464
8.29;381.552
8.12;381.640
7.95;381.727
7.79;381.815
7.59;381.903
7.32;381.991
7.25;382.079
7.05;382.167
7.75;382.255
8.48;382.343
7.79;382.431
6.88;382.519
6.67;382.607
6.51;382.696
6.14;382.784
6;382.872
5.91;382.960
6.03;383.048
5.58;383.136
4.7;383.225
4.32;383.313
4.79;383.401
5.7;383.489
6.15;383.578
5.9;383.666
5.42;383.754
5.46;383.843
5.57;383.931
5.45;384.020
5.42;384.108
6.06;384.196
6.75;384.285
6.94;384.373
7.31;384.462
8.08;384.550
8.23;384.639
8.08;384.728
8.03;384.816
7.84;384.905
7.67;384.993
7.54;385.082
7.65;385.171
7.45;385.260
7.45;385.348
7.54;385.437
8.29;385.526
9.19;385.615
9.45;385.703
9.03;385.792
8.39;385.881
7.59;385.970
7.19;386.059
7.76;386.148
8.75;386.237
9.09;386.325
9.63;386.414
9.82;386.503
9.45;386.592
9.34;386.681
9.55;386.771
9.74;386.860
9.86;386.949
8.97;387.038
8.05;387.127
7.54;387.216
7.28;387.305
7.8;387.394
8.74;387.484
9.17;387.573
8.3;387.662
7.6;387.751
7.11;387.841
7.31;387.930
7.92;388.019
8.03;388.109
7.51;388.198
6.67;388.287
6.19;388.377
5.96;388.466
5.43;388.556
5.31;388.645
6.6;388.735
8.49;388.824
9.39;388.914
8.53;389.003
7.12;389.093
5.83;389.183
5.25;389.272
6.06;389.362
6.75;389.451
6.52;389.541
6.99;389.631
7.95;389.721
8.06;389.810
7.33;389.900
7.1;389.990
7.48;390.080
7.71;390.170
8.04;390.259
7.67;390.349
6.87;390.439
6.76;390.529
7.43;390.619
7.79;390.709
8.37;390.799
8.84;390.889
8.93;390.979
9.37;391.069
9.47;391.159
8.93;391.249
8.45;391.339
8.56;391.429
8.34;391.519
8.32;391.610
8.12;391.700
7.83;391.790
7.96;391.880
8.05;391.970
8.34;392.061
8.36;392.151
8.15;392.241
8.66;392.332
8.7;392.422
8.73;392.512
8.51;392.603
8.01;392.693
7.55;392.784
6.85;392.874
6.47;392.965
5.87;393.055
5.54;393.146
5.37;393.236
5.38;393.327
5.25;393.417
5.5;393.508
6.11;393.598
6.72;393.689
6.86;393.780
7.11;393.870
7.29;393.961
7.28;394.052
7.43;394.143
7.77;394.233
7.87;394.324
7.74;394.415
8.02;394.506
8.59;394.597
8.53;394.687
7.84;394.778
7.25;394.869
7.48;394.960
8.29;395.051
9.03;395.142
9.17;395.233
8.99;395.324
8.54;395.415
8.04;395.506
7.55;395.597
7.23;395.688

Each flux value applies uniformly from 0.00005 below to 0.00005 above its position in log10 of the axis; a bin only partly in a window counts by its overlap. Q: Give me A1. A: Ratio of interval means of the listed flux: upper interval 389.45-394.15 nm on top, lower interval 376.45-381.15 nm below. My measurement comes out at 1.1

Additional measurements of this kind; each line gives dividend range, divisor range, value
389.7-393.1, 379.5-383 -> 1.10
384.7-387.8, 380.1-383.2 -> 1.13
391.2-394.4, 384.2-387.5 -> 0.90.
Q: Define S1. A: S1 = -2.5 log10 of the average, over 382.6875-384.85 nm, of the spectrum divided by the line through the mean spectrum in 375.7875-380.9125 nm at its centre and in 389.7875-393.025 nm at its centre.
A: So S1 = 0.20 mag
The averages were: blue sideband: 6.96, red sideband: 8.05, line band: 6.17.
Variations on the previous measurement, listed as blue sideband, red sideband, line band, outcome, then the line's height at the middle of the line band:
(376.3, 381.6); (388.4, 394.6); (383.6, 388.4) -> -0.07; 7.33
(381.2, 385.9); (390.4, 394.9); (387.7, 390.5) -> 0.05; 7.43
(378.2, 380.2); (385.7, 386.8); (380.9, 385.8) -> 0.12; 8.04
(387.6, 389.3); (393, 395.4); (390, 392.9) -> -0.14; 7.19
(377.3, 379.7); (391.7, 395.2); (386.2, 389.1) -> -0.09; 7.44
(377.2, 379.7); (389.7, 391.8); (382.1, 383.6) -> 0.21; 7.61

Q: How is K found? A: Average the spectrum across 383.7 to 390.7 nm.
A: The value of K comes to 7.6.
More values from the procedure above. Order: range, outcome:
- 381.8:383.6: 6.48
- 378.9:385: 6.89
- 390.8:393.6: 7.73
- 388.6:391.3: 7.57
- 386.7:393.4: 7.67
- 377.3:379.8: 7.36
